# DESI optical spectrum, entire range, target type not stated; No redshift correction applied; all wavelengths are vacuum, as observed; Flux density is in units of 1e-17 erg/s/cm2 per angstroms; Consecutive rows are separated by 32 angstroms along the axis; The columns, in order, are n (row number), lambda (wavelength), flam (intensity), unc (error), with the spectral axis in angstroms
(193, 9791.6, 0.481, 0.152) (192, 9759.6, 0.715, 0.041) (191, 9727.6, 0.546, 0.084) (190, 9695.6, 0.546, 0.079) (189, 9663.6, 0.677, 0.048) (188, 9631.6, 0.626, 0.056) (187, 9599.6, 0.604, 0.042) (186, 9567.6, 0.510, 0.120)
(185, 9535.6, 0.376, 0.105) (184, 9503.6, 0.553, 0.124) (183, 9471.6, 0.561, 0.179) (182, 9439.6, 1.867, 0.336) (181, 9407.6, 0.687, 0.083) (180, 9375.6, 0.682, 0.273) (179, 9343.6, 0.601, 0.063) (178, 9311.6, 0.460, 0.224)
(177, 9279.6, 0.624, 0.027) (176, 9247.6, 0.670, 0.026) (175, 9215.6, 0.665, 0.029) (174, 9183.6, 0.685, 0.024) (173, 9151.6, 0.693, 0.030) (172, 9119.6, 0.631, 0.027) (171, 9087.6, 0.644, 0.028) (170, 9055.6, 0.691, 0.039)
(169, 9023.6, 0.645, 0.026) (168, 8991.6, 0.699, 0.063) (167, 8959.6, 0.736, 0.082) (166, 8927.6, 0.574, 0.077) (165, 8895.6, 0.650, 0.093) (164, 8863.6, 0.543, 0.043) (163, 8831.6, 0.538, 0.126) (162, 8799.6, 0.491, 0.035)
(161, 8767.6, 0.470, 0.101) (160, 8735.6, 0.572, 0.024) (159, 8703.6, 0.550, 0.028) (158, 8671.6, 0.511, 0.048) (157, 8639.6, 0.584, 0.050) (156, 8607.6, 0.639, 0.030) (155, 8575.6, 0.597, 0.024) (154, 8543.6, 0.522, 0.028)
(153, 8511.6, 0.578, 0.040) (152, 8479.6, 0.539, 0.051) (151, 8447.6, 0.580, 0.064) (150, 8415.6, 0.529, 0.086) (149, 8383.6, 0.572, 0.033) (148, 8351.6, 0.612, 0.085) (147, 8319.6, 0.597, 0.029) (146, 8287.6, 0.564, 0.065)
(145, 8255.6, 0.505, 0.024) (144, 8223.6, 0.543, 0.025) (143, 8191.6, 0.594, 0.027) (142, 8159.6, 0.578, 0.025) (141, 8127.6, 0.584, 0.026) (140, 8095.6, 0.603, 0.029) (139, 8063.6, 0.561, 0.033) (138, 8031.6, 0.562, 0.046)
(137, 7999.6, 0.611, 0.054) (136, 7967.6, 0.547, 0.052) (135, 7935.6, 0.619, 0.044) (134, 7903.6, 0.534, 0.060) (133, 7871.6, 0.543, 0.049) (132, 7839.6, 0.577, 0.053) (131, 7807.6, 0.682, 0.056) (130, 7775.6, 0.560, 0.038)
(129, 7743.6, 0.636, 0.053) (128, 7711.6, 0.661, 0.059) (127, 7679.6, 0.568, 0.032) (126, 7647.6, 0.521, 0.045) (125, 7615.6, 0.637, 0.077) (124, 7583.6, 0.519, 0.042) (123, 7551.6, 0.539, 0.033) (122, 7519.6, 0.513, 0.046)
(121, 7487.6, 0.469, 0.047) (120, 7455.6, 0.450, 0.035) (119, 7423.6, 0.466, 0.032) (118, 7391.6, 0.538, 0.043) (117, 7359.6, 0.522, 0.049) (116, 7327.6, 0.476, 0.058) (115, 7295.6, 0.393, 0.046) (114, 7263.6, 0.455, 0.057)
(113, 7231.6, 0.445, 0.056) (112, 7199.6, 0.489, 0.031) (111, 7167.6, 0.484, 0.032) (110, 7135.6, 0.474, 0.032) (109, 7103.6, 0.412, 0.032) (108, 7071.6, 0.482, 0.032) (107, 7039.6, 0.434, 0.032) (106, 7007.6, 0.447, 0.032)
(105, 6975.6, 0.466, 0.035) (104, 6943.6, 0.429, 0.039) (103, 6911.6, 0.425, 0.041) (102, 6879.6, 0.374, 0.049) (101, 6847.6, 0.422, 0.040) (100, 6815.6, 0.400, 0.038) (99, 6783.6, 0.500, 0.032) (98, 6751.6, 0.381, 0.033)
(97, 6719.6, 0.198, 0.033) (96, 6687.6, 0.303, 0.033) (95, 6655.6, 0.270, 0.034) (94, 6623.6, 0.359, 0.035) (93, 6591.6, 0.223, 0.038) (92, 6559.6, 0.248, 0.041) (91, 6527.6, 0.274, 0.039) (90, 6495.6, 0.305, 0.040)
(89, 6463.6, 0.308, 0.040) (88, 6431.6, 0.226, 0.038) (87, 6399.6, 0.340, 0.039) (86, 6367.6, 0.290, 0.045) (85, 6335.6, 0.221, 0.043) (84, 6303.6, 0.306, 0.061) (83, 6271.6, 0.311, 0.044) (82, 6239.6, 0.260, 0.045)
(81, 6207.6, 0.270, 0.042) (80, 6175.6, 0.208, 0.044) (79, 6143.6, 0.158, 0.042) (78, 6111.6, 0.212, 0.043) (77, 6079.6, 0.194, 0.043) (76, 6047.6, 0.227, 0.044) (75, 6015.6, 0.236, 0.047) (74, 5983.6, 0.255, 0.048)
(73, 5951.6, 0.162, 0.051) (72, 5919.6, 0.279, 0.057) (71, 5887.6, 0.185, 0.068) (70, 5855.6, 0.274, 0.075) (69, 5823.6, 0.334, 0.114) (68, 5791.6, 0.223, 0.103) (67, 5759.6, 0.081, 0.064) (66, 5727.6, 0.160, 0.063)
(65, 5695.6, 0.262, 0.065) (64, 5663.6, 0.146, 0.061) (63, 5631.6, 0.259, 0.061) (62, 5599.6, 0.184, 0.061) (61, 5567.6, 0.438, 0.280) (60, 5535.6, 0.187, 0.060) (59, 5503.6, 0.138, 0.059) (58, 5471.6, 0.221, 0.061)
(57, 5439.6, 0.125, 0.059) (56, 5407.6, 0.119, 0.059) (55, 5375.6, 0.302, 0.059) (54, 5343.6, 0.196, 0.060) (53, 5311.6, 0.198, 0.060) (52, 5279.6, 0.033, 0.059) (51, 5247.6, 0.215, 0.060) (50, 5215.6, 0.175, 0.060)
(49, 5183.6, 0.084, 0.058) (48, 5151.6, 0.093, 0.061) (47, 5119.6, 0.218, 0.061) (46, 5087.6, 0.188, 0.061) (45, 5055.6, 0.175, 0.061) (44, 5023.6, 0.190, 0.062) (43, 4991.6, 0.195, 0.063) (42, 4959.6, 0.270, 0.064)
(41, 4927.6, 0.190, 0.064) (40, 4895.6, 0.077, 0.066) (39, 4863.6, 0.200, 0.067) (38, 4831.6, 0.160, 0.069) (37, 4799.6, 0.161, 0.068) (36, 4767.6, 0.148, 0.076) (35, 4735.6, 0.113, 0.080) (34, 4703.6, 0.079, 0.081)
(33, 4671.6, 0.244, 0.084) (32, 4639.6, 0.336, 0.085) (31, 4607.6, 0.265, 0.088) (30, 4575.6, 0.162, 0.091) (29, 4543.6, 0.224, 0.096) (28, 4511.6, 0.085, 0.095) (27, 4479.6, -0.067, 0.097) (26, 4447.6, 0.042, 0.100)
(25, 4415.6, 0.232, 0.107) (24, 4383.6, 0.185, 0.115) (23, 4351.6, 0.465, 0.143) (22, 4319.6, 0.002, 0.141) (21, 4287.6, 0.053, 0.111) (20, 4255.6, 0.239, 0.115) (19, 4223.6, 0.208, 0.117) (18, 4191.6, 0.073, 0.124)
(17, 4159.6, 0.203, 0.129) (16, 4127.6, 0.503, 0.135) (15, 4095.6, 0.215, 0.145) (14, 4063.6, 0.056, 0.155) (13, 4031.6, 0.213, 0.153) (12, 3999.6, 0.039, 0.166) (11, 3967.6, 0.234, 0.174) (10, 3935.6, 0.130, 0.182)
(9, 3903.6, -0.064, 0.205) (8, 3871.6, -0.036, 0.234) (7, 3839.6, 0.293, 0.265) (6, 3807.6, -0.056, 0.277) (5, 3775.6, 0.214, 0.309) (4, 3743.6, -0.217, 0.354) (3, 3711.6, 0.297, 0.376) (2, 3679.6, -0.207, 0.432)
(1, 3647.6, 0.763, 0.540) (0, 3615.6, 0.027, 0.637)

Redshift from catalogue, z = 0.69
